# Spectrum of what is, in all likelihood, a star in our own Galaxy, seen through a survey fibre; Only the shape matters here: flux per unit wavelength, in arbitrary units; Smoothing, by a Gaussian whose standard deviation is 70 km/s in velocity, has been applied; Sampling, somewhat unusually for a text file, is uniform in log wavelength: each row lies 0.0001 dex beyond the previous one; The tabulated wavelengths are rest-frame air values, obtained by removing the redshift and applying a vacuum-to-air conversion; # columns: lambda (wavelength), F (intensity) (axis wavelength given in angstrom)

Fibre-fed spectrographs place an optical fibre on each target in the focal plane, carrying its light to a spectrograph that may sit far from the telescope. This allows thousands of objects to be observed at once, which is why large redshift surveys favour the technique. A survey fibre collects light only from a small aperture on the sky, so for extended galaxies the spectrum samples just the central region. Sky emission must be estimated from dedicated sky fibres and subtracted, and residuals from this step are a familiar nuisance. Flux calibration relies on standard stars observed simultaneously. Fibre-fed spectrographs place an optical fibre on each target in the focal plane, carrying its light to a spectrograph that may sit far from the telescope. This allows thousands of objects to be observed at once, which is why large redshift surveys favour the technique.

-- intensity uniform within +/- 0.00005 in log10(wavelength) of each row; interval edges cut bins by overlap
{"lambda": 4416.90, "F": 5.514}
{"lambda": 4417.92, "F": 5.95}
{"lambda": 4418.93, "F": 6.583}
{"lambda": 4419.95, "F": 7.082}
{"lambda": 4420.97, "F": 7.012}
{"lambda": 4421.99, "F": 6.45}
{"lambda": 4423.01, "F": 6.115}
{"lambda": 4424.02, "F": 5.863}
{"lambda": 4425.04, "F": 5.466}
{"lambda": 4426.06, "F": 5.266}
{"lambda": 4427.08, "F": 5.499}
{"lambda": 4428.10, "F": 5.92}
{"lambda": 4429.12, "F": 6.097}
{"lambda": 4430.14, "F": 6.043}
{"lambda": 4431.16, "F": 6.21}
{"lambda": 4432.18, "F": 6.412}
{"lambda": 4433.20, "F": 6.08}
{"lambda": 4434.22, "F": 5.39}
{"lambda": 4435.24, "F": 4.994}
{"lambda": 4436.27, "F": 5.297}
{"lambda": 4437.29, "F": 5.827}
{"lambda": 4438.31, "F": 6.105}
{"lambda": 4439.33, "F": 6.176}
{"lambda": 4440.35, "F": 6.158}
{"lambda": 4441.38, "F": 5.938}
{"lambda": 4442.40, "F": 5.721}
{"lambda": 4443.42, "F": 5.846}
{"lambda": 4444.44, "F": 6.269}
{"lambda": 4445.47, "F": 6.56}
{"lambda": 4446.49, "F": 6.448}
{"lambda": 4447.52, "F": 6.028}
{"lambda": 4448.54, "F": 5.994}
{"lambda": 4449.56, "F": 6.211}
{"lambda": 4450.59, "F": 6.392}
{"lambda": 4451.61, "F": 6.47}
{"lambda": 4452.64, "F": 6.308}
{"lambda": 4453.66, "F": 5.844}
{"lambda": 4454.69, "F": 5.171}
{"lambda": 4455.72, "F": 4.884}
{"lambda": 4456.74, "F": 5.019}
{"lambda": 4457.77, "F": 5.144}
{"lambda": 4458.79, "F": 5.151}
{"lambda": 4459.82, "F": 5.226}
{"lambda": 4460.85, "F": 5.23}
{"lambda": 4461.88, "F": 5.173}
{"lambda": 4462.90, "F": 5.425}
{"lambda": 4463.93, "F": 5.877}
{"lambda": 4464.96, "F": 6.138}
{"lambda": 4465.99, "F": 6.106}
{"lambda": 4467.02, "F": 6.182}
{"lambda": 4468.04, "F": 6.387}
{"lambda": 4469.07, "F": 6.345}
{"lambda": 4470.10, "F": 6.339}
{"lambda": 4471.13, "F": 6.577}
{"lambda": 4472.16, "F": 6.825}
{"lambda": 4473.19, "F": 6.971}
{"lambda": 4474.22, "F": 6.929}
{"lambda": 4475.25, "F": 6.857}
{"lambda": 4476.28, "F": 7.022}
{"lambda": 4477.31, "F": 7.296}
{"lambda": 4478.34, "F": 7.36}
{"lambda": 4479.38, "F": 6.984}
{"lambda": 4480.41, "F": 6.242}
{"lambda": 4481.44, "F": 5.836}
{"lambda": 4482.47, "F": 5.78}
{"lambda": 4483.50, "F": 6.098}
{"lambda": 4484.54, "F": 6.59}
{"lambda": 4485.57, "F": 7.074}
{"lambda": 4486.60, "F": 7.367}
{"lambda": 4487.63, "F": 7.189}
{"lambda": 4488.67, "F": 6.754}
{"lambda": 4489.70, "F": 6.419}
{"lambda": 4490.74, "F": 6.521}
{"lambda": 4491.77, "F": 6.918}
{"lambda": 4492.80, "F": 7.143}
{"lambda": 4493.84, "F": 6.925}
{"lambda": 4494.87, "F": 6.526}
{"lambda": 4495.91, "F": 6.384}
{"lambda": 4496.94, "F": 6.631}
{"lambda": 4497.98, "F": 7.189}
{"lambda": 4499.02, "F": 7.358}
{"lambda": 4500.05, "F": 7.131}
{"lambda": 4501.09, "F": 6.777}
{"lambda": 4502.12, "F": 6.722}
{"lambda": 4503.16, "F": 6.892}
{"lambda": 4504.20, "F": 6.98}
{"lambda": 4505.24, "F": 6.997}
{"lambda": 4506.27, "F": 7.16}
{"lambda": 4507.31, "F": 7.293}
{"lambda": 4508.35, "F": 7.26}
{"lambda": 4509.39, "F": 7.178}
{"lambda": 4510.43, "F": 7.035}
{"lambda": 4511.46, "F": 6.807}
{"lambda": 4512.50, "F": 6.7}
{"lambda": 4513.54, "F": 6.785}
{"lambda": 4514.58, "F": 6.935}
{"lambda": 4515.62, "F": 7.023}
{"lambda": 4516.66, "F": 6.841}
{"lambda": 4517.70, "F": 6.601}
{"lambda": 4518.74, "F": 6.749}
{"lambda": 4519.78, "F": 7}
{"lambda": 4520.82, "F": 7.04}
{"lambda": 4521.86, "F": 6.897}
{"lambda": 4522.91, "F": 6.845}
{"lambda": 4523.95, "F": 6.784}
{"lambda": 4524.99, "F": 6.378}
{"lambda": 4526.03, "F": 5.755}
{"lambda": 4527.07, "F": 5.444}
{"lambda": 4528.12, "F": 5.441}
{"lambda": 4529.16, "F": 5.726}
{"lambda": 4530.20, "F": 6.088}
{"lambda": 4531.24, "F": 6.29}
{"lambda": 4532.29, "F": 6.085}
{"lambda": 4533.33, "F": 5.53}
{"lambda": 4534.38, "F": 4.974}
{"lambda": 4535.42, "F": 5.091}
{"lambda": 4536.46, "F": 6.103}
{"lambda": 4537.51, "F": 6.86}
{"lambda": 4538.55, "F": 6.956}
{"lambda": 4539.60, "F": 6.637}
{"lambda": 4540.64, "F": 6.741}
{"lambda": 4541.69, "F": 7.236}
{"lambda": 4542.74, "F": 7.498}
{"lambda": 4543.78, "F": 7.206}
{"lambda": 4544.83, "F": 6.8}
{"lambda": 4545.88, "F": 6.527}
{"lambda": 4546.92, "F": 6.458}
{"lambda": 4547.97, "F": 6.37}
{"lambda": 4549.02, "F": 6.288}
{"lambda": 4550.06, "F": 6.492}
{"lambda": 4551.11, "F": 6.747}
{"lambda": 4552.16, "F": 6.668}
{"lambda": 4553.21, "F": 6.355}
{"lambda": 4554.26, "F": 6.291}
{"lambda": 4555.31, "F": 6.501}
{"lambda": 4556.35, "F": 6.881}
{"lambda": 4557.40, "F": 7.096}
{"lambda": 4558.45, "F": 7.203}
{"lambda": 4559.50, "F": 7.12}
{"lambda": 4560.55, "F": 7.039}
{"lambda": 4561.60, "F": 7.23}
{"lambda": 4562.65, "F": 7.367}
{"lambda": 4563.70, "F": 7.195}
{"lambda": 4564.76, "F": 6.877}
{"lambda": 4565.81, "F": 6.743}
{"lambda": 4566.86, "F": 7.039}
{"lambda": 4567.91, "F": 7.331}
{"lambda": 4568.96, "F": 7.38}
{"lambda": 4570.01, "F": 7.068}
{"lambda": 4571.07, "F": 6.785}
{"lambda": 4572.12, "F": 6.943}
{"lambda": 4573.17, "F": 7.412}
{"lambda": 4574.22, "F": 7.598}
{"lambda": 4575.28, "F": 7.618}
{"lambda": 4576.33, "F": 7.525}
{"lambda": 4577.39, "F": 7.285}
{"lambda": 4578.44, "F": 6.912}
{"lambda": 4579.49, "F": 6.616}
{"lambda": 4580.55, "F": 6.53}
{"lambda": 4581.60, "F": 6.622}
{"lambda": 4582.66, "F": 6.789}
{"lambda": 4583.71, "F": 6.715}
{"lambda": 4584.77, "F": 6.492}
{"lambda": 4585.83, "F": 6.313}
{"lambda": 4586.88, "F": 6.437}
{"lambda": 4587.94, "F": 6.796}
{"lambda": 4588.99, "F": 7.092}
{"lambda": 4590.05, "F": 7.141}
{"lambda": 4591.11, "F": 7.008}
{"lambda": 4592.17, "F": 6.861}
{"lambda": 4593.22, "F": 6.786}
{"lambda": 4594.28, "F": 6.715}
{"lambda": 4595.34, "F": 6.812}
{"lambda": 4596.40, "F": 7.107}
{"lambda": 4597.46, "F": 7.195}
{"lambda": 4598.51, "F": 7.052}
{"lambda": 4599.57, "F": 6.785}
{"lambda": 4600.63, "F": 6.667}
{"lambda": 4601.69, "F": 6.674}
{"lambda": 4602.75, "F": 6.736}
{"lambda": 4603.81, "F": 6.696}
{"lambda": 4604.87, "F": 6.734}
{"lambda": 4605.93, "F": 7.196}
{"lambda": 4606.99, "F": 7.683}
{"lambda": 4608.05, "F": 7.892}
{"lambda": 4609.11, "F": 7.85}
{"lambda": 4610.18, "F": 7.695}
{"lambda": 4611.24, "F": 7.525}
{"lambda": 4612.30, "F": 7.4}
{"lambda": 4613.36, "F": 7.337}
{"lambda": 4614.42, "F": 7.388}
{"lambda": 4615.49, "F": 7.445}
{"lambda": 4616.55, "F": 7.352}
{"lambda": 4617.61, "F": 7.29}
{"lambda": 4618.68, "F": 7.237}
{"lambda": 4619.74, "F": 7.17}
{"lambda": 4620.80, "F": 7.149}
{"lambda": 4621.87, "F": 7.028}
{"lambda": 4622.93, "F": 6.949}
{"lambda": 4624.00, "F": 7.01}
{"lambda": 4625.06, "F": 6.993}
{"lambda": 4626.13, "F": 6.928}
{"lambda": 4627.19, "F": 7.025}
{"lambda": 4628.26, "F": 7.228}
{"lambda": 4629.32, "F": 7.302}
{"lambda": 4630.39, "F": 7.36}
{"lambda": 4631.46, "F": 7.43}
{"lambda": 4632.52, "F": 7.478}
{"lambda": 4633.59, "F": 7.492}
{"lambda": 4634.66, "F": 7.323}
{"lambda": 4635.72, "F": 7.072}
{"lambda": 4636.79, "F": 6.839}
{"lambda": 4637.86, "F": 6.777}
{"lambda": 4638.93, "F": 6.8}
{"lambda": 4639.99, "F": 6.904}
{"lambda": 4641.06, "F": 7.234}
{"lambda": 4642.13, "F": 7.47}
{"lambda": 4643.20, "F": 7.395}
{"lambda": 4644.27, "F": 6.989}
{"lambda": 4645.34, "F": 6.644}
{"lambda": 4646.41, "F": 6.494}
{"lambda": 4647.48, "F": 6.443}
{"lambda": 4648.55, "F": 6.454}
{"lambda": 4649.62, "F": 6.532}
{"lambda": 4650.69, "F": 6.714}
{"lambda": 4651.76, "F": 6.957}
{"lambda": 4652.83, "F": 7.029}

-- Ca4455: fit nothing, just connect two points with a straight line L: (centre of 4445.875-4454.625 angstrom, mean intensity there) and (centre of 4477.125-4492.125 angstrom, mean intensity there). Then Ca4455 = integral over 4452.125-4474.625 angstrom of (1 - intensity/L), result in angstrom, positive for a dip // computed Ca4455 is 1.76 angstrom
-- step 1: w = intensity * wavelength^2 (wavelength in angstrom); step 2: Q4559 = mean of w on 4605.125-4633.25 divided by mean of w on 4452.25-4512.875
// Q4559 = 1.20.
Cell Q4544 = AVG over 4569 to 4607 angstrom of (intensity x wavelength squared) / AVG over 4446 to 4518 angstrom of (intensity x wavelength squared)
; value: 1.12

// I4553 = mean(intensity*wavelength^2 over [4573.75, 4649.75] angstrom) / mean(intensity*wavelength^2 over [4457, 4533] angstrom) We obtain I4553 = 1.13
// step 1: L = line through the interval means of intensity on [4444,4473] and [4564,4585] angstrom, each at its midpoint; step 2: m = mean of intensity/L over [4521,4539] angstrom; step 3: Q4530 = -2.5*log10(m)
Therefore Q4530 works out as 0.09 mag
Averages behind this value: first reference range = 5.93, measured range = 6.09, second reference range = 7.02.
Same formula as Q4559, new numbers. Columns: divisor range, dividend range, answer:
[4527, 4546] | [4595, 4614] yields 1.18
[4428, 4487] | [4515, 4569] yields 1.12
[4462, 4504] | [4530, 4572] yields 1.04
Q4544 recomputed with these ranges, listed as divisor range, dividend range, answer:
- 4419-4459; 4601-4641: 1.32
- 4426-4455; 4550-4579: 1.24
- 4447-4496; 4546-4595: 1.14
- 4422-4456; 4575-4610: 1.26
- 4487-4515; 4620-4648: 1.08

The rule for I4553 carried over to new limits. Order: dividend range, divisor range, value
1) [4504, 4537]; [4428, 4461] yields 1.15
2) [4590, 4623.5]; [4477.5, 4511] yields 1.10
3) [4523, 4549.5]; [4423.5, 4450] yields 1.11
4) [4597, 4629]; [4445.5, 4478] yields 1.26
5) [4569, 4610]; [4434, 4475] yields 1.25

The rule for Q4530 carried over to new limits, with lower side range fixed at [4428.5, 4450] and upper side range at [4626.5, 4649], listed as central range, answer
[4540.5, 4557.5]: -0.02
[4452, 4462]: 0.14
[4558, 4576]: -0.08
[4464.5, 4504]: -0.08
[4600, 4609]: -0.03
